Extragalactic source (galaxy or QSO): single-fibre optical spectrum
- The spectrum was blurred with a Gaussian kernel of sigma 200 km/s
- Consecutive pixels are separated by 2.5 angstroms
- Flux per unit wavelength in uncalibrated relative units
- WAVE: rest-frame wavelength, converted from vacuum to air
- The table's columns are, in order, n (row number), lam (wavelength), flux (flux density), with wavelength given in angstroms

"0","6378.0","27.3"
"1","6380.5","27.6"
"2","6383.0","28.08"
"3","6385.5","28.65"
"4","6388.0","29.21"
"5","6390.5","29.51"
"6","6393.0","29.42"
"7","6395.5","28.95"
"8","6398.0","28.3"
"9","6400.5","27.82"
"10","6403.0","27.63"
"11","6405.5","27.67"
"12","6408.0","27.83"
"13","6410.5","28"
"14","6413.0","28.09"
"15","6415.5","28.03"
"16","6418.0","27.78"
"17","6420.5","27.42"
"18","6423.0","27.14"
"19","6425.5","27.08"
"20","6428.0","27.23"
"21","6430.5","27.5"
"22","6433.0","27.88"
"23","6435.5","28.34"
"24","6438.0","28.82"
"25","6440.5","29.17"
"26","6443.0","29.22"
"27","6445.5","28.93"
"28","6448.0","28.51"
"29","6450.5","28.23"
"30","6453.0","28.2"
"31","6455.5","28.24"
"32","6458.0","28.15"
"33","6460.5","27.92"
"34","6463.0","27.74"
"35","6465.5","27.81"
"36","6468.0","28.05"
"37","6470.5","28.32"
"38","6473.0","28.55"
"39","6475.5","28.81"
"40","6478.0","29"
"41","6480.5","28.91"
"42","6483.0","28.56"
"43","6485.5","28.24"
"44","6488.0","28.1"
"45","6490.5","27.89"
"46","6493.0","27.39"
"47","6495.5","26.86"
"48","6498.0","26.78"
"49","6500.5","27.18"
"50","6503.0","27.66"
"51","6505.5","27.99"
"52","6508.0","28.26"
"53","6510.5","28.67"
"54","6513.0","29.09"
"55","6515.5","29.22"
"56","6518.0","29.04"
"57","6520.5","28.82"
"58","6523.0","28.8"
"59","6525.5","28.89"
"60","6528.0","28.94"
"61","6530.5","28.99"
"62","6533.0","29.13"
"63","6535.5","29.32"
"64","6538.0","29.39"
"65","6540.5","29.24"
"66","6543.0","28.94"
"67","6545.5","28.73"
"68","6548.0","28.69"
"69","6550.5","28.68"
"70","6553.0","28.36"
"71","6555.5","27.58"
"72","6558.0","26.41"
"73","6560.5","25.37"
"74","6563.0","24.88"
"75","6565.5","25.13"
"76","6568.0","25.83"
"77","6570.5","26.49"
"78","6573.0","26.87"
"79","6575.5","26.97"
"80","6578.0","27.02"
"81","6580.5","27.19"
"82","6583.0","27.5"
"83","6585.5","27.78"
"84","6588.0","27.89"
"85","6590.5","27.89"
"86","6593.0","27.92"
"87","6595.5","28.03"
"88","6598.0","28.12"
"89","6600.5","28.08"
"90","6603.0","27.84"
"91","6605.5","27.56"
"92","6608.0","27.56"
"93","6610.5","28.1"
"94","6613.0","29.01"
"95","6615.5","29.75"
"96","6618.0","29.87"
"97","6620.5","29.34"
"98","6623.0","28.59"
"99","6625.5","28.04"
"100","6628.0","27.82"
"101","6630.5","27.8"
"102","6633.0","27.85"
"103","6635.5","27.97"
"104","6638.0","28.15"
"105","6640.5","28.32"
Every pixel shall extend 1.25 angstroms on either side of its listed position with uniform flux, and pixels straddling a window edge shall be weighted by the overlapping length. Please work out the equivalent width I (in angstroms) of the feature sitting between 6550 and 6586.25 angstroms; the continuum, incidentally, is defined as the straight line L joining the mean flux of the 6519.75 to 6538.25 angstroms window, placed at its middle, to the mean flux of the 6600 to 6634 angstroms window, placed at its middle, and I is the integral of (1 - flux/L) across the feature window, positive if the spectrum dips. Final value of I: 2.50 angstroms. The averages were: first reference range 29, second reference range 28.4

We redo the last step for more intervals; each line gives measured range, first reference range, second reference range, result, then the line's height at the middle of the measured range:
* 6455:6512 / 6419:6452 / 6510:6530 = 1.1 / 28.6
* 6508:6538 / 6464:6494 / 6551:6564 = -1.7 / 27.4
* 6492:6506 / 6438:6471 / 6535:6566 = 0.4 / 28.1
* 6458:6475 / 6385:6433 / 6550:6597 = -0.3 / 27.7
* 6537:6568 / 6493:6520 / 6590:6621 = 0.7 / 28.2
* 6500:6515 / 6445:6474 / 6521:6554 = 0.2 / 28.7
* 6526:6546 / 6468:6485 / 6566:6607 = -0.8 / 28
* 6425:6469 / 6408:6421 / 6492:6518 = -0.4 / 27.9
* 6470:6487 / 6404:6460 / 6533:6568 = -0.4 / 27.9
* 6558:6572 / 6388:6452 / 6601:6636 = 1.3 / 28.3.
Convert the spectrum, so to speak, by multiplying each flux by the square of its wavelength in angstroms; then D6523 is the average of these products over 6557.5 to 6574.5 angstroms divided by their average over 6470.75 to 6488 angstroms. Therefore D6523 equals 0.9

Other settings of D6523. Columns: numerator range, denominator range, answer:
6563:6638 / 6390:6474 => 1.04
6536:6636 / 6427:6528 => 1.02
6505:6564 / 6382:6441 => 1.05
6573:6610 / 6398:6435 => 1.05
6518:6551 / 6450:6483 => 1.04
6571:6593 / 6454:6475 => 1.01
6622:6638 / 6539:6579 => 1.05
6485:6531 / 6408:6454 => 1.03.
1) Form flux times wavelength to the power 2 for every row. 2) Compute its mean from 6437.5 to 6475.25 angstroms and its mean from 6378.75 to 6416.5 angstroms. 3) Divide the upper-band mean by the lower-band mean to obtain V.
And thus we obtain 1.02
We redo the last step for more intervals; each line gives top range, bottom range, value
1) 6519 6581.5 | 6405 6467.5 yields 1.03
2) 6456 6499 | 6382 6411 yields 1.01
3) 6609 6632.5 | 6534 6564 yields 1.05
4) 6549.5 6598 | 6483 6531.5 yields 0.98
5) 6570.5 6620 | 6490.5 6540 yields 1.01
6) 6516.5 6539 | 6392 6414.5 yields 1.07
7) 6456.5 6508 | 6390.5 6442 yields 1.02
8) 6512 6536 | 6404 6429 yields 1.09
